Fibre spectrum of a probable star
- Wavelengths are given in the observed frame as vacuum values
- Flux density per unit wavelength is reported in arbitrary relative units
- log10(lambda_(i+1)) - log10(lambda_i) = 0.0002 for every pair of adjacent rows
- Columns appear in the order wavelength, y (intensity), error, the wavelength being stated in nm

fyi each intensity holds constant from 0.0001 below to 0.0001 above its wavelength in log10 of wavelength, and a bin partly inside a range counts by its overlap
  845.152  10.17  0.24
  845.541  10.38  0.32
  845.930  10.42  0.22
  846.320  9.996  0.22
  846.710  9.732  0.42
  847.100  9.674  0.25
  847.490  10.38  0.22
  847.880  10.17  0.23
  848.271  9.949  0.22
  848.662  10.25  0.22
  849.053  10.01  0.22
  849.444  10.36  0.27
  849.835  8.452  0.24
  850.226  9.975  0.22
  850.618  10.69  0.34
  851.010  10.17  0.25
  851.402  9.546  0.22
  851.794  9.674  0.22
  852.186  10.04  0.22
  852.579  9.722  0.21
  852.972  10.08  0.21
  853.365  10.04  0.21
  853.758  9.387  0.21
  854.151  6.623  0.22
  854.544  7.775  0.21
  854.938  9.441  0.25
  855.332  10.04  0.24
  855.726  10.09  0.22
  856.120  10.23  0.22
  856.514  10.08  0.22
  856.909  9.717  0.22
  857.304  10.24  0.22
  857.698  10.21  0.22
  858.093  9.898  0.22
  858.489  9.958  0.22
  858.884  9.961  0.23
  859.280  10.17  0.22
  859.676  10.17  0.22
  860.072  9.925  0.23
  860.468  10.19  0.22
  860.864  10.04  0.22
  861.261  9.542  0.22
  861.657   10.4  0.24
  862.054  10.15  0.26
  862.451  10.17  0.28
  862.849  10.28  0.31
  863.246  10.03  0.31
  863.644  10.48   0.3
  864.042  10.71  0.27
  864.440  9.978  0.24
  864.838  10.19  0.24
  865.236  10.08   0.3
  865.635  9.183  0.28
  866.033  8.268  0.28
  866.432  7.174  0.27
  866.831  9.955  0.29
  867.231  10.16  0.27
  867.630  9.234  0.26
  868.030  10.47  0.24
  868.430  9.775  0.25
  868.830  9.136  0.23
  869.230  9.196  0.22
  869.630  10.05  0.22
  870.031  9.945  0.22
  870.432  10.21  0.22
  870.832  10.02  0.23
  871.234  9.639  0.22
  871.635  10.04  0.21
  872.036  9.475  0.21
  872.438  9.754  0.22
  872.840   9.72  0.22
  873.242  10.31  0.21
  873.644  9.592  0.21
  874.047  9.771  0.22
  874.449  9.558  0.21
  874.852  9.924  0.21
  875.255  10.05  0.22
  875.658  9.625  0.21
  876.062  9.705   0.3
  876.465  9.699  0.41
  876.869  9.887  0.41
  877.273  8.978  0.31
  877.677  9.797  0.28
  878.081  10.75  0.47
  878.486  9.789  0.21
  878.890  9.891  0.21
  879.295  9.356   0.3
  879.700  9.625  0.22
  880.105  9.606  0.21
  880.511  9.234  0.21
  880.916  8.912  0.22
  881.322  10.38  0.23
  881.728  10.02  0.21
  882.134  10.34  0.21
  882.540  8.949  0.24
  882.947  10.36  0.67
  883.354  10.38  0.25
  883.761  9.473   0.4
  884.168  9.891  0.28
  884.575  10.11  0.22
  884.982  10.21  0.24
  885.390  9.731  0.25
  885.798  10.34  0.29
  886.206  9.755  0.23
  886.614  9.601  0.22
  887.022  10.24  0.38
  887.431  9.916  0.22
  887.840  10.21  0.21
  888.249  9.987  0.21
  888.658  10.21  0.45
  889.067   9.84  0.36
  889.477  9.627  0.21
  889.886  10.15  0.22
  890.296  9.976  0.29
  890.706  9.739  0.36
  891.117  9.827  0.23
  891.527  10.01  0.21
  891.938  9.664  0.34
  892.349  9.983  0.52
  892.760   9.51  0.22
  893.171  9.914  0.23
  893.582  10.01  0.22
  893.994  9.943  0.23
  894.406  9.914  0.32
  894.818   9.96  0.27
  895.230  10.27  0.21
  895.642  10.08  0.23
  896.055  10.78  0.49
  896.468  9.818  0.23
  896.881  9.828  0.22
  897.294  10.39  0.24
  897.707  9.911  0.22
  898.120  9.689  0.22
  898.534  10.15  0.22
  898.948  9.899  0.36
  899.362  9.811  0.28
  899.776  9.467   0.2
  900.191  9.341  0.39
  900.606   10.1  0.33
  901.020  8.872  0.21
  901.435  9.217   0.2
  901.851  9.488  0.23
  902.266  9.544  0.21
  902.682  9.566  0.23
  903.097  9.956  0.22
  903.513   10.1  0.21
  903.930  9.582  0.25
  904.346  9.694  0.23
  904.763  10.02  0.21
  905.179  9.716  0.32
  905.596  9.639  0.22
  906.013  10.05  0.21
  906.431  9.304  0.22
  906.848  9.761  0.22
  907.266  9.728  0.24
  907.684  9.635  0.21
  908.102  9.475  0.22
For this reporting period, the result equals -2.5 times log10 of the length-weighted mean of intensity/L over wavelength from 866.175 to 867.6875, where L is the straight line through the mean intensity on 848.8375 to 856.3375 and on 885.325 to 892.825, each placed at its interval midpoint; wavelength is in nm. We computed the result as 0.07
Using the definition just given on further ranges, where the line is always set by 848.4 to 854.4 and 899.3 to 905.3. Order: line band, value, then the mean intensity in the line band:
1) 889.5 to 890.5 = -0.039 mag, 9.99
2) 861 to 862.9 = -0.049 mag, 10.1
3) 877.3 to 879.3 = -0.028 mag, 9.89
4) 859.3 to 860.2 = -0.047 mag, 10.1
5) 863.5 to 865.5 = -0.065 mag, 10.2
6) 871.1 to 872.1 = -0.014 mag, 9.76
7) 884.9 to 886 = -0.048 mag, 10.1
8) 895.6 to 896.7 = -0.066 mag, 10.2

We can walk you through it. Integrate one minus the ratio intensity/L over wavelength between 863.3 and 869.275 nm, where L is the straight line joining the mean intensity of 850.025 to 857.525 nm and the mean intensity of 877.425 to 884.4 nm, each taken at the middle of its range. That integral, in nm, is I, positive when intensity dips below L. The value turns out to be 0.066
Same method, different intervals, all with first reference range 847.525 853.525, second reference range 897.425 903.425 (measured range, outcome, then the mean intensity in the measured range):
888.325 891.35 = -0.06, 9.92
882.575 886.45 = -0.09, 9.98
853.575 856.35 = 0.23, 9.1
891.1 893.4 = -0.03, 9.82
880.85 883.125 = -0.02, 9.87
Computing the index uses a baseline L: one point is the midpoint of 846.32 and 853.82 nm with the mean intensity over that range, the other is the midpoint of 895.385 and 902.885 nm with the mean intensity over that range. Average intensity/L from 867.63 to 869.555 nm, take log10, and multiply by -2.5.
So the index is 0.03 mag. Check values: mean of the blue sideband 9.92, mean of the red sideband 9.78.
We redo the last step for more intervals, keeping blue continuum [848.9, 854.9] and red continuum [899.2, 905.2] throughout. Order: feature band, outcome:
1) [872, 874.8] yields -0.02 mag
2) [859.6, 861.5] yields -0.05 mag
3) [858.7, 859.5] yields -0.06 mag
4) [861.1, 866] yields -0.06 mag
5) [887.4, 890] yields -0.04 mag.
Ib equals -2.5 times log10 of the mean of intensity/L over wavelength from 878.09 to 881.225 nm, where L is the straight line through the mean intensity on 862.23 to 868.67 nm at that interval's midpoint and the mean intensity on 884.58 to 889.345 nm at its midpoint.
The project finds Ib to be 0.04 mag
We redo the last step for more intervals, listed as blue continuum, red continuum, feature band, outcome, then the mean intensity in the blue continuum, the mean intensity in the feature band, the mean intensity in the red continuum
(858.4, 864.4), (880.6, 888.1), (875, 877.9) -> 0.03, 10.1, 9.69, 9.92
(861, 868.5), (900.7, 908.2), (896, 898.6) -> -0.04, 9.8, 10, 9.64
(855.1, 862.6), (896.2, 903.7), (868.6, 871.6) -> 0.02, 10.1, 9.76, 9.74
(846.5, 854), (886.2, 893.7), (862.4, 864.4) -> -0.04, 9.89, 10.3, 9.91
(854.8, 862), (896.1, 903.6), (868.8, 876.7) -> 0.02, 10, 9.79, 9.75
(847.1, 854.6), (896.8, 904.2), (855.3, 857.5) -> -0.04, 9.68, 10.1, 9.72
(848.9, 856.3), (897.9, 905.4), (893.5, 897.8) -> -0.05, 9.59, 10.1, 9.68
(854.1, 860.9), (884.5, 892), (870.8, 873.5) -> 0.00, 9.77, 9.83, 9.96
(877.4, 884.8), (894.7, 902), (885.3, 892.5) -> -0.01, 9.82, 9.94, 9.84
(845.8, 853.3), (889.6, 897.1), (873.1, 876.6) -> 0.02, 9.96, 9.8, 9.96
